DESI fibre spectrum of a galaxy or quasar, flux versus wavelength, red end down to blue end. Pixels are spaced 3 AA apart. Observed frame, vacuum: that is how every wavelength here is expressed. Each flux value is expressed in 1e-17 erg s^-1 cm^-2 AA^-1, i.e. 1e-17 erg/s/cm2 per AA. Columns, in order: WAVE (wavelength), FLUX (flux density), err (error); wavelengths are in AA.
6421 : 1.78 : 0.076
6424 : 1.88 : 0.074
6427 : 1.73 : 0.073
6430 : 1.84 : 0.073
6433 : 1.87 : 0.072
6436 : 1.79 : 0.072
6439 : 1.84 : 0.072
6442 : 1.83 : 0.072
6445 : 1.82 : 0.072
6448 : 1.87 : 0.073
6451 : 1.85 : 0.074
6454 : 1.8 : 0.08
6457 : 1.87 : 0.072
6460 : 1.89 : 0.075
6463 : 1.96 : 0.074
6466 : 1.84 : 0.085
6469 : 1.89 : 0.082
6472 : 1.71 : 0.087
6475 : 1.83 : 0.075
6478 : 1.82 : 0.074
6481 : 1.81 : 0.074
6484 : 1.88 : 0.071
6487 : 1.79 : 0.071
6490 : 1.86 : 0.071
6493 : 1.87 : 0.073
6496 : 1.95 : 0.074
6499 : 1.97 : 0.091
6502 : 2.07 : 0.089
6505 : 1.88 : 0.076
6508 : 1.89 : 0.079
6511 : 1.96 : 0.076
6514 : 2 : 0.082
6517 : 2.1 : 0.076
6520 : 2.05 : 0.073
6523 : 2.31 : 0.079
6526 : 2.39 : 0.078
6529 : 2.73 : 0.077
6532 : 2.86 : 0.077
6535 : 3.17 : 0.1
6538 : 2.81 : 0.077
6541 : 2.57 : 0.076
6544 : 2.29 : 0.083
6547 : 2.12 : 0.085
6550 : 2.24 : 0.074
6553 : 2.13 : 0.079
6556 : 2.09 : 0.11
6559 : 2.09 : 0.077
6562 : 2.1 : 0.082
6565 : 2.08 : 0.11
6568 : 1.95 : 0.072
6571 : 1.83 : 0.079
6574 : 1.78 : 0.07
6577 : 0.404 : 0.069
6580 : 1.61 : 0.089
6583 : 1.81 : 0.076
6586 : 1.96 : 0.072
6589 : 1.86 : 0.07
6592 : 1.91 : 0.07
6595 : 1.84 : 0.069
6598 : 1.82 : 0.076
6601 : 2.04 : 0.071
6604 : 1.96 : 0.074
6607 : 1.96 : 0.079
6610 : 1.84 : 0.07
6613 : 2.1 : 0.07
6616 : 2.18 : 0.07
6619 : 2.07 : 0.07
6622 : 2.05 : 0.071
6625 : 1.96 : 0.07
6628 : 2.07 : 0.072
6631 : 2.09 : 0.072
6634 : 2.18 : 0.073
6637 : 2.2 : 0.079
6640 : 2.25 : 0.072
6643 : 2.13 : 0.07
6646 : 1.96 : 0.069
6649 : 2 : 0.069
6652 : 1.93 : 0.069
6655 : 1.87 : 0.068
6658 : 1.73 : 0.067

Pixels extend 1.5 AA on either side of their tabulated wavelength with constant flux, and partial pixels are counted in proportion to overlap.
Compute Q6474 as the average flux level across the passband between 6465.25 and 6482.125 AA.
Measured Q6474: 1.82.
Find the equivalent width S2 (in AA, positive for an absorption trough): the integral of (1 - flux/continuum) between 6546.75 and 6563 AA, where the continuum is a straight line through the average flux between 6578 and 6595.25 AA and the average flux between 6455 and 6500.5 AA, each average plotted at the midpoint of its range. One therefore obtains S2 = -2.9 AA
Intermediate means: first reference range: 1.86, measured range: 2.13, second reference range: 1.79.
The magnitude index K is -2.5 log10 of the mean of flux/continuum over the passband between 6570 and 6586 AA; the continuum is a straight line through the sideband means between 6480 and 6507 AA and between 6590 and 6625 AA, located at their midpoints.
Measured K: 0.274 mag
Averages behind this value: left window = 1.9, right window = 1.98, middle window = 1.52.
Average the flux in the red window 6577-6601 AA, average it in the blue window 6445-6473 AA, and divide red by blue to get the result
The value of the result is 0.9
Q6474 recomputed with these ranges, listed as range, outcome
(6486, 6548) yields 2.23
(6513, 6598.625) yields 2.1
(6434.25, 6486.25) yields 1.84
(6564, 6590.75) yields 1.69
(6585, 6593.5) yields 1.91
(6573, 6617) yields 1.8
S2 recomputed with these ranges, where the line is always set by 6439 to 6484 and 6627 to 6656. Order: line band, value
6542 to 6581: 1.07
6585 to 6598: 0.82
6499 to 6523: -1.32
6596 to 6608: 0.48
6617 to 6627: 0.05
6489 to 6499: -0.12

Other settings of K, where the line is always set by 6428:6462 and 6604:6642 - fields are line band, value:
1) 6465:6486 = 0.034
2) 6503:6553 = -0.190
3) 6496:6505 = -0.039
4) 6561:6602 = 0.139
